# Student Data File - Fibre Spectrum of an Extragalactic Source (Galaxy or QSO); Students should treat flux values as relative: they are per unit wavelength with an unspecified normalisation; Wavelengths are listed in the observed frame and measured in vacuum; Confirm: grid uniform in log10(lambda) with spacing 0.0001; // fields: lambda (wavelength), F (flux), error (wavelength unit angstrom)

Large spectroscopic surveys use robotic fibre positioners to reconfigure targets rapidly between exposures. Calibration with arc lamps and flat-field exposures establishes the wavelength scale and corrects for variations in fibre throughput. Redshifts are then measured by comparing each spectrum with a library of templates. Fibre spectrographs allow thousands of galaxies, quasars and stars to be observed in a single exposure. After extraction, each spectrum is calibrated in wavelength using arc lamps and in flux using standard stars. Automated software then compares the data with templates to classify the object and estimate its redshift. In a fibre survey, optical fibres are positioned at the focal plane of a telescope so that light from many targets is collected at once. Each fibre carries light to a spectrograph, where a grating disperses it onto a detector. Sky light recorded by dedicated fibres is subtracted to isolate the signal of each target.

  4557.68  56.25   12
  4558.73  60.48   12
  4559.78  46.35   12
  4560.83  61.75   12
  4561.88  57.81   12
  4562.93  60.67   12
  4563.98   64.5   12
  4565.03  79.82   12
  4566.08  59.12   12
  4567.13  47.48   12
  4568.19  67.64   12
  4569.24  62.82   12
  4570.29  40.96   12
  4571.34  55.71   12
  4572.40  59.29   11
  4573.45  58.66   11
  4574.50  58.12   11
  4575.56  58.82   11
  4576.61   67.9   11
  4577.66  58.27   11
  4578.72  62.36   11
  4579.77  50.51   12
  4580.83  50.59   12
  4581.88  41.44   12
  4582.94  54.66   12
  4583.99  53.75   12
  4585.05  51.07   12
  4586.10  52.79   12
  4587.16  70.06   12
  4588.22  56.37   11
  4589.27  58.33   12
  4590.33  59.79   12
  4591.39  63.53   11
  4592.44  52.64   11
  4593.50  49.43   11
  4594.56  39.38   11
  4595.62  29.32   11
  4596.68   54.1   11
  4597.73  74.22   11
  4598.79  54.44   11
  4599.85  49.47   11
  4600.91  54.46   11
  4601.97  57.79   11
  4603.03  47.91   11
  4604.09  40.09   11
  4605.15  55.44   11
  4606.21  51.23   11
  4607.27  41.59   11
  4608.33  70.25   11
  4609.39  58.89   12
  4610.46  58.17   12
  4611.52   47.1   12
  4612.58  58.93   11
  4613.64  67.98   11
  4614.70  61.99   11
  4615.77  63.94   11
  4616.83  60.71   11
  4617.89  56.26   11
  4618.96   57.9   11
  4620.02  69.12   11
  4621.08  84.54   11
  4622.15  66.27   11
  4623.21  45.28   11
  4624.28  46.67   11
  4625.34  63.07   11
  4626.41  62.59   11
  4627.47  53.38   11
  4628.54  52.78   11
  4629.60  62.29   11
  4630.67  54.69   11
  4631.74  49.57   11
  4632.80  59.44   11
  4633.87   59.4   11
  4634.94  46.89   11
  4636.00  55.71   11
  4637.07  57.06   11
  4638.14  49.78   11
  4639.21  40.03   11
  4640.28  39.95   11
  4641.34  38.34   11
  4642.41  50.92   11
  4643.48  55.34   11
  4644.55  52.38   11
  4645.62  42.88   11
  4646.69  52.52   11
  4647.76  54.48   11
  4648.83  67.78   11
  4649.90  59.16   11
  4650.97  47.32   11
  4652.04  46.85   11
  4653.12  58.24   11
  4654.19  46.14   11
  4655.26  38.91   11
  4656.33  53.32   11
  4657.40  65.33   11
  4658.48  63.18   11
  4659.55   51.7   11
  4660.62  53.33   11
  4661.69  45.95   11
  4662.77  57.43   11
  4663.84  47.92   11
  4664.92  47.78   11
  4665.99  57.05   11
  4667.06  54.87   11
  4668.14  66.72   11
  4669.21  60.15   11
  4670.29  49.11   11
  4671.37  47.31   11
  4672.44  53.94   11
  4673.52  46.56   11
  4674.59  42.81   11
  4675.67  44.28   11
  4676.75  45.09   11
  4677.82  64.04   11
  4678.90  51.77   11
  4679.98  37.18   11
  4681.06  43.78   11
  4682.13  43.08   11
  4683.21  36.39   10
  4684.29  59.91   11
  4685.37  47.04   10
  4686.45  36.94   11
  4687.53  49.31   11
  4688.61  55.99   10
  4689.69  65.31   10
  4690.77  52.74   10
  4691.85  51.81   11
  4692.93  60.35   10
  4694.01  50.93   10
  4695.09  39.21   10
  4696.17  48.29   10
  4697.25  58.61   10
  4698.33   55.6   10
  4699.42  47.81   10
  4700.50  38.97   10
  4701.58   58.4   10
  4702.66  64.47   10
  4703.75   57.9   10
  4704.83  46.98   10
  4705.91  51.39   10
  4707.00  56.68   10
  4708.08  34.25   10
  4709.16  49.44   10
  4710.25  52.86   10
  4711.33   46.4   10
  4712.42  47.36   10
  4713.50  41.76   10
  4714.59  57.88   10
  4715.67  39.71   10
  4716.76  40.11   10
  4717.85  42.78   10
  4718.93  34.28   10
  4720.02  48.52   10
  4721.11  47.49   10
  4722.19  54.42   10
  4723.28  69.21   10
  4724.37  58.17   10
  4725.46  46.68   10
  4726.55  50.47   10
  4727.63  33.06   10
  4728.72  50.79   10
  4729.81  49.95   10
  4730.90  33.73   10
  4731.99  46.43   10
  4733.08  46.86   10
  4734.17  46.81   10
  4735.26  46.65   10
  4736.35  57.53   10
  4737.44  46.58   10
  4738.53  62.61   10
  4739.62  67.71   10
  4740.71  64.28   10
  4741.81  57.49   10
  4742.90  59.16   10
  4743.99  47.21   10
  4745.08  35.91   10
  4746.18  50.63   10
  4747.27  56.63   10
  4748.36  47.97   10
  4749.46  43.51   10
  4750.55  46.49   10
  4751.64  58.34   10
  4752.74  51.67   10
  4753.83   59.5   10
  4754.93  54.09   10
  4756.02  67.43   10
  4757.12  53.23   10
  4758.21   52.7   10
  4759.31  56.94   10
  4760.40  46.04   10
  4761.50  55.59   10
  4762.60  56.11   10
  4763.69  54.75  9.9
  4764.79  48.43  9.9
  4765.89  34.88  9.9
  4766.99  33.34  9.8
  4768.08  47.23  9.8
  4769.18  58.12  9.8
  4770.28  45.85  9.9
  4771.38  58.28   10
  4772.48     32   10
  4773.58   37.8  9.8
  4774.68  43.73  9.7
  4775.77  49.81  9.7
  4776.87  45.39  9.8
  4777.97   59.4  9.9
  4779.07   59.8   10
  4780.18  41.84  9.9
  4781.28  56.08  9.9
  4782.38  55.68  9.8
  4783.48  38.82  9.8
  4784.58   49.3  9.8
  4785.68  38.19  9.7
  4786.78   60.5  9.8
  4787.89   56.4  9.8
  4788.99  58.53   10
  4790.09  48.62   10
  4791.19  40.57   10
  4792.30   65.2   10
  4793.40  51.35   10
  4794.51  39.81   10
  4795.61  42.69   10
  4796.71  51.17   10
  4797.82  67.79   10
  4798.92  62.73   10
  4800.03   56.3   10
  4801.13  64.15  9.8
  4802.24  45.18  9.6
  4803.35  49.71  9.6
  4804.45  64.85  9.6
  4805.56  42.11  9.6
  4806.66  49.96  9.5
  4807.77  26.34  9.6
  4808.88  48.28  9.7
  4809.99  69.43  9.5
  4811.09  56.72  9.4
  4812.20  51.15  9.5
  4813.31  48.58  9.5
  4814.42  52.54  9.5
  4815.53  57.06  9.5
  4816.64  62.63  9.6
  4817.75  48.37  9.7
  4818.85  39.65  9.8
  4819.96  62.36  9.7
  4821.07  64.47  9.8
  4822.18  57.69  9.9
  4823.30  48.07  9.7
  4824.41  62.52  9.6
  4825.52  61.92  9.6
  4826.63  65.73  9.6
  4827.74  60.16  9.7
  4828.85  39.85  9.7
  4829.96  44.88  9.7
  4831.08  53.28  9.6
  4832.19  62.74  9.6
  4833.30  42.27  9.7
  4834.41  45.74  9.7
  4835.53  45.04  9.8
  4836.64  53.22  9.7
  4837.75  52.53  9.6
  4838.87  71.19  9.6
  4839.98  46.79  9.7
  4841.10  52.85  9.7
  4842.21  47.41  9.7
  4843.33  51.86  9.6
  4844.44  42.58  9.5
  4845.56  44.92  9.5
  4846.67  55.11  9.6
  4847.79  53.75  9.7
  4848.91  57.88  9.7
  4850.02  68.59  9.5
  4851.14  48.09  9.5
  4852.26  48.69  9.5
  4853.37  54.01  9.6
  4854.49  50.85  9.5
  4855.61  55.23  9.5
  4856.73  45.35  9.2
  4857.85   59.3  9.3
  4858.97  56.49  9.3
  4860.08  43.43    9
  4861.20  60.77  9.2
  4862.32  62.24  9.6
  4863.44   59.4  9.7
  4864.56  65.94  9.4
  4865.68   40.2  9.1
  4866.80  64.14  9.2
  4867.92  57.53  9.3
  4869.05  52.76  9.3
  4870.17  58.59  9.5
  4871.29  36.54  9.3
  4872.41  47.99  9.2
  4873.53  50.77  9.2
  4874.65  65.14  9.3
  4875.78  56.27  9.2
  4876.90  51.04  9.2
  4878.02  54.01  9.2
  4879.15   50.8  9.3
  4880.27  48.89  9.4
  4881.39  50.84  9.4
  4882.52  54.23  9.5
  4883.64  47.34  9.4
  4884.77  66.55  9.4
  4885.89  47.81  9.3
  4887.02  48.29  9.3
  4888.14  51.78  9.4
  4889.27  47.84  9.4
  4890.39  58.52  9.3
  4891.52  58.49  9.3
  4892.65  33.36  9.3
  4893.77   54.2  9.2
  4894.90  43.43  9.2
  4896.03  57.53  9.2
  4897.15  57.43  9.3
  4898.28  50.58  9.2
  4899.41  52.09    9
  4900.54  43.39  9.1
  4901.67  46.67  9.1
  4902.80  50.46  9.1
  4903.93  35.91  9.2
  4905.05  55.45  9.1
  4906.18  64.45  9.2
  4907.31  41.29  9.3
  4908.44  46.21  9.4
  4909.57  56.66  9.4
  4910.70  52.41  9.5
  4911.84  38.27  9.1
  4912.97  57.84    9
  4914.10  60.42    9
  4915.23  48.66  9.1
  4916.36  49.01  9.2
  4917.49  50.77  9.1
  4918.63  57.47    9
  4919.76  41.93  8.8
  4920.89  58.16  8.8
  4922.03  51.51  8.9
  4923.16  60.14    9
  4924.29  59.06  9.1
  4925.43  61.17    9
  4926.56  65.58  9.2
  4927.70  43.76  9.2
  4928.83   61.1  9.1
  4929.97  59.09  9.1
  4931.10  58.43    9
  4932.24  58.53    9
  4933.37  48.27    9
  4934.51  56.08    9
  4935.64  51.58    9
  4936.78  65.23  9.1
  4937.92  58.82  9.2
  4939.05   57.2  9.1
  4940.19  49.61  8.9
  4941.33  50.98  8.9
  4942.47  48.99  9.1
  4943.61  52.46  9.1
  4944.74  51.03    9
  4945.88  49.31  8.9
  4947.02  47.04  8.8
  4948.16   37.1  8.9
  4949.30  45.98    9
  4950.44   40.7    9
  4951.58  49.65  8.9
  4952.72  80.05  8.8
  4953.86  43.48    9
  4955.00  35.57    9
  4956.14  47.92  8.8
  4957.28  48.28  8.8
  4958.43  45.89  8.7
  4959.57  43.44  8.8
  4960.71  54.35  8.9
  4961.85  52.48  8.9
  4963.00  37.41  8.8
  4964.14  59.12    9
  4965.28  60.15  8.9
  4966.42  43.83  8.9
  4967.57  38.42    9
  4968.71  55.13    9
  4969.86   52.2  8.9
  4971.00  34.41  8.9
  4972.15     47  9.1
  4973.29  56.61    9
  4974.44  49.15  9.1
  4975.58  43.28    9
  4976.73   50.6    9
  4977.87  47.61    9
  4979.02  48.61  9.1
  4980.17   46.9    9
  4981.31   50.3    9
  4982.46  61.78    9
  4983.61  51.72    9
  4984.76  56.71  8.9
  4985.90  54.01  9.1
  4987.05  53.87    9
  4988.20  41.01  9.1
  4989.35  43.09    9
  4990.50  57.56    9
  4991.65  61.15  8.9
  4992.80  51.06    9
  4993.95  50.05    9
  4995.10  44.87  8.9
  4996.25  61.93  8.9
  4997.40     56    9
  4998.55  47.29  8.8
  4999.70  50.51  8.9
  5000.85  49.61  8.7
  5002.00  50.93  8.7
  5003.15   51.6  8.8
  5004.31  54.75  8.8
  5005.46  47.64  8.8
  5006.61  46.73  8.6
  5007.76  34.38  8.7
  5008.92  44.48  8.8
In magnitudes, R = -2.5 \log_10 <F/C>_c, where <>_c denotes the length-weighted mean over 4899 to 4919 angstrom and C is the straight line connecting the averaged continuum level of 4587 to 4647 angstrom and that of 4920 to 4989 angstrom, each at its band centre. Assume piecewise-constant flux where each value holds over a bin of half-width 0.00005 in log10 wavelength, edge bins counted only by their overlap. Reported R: 0.03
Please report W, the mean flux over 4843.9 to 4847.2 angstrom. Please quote 47.5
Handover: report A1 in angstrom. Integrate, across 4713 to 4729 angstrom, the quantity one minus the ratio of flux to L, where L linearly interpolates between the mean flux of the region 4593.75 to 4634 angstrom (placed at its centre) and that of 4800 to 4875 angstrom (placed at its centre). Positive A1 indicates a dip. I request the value 2.1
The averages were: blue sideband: 56.3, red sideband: 53.4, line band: 47.7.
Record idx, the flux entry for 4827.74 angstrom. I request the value 60.16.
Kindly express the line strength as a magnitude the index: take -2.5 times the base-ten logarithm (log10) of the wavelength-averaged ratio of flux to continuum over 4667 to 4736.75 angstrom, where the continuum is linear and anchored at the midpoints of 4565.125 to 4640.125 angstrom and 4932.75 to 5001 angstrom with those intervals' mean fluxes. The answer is 0.11 mag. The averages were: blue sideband 55.9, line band 49.4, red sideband 50.4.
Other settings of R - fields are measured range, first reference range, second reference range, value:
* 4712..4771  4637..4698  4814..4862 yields 0.04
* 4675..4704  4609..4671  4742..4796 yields 0.06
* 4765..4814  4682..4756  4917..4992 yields 0.01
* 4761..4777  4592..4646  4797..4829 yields 0.17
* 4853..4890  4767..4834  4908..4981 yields -0.04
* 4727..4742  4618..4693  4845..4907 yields 0.05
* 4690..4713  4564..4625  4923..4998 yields 0.08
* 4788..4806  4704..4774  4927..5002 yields -0.07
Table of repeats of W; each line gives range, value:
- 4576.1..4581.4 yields 57.8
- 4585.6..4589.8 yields 59.4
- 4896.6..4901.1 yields 50.8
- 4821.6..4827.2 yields 59.2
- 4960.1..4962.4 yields 53.3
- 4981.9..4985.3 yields 56.6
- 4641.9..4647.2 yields 50.8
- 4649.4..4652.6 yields 50.9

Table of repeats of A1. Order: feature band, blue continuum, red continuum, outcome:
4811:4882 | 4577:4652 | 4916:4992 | -1.39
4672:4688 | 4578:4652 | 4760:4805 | 1.91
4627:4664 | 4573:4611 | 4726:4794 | 0.65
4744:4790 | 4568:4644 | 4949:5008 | 2.49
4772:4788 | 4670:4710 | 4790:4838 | 1.20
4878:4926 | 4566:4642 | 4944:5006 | -0.67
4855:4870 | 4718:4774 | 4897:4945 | -1.00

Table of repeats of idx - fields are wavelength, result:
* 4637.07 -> 57.06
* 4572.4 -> 59.29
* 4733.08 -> 46.86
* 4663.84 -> 47.92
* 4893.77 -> 54.2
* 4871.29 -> 36.54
